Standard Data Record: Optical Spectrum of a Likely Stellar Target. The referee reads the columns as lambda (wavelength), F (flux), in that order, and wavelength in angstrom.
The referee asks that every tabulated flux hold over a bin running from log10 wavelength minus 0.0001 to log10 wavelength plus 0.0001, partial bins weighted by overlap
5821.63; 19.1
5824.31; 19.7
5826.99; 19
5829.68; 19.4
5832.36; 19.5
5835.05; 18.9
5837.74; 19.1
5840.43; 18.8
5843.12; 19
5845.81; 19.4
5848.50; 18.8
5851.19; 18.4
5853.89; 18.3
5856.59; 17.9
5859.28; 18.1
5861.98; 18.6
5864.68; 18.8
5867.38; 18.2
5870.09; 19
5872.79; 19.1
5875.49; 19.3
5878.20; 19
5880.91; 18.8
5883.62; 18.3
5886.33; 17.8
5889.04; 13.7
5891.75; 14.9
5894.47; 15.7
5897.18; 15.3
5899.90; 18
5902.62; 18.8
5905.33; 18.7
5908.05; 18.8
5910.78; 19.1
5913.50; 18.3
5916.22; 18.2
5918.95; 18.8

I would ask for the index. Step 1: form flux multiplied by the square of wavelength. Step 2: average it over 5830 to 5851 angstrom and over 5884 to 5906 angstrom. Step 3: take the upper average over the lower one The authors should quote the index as 0.89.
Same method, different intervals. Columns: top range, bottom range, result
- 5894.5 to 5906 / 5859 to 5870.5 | 0.95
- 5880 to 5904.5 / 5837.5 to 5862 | 0.92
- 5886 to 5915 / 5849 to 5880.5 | 0.93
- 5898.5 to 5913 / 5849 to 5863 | 1.04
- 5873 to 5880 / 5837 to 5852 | 1.02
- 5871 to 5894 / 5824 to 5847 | 0.93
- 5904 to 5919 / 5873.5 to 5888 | 1.01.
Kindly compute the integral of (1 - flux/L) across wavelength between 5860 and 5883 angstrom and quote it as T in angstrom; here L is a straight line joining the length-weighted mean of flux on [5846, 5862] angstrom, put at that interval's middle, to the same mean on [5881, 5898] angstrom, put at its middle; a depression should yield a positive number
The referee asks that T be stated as -2.0 angstrom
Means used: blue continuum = 18.4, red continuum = 16.2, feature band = 18.8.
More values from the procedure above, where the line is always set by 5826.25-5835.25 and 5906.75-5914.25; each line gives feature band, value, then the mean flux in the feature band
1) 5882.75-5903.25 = 2.6 angstrom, 16.4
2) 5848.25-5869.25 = 0.8 angstrom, 18.4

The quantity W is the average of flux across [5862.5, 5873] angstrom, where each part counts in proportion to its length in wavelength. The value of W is 18.7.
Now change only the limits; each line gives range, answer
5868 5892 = 17.9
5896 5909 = 17.9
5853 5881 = 18.6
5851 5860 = 18.1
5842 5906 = 18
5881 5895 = 16.3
